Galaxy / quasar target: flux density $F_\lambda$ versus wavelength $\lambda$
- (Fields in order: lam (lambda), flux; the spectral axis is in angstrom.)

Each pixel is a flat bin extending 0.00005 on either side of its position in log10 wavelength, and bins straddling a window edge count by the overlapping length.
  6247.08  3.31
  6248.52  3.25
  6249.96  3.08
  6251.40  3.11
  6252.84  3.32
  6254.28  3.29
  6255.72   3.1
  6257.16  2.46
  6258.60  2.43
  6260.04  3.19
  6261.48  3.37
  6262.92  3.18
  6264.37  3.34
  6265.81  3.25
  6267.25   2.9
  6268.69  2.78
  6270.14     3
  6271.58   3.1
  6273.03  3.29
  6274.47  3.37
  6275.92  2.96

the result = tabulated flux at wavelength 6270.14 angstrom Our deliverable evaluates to 3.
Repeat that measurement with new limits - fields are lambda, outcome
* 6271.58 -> 3.1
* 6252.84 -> 3.32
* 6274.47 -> 3.37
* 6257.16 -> 2.46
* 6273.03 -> 3.29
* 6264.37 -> 3.34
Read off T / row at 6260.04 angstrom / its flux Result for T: 3.19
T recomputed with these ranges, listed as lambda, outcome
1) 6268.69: 2.78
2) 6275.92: 2.96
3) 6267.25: 2.9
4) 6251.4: 3.11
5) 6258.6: 2.43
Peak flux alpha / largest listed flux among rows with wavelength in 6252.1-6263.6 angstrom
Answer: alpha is 3.37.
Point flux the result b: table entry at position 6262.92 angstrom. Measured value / 3.18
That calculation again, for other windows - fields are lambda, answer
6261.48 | 3.37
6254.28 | 3.29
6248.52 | 3.25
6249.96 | 3.08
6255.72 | 3.1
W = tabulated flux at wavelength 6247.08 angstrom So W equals 3.31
